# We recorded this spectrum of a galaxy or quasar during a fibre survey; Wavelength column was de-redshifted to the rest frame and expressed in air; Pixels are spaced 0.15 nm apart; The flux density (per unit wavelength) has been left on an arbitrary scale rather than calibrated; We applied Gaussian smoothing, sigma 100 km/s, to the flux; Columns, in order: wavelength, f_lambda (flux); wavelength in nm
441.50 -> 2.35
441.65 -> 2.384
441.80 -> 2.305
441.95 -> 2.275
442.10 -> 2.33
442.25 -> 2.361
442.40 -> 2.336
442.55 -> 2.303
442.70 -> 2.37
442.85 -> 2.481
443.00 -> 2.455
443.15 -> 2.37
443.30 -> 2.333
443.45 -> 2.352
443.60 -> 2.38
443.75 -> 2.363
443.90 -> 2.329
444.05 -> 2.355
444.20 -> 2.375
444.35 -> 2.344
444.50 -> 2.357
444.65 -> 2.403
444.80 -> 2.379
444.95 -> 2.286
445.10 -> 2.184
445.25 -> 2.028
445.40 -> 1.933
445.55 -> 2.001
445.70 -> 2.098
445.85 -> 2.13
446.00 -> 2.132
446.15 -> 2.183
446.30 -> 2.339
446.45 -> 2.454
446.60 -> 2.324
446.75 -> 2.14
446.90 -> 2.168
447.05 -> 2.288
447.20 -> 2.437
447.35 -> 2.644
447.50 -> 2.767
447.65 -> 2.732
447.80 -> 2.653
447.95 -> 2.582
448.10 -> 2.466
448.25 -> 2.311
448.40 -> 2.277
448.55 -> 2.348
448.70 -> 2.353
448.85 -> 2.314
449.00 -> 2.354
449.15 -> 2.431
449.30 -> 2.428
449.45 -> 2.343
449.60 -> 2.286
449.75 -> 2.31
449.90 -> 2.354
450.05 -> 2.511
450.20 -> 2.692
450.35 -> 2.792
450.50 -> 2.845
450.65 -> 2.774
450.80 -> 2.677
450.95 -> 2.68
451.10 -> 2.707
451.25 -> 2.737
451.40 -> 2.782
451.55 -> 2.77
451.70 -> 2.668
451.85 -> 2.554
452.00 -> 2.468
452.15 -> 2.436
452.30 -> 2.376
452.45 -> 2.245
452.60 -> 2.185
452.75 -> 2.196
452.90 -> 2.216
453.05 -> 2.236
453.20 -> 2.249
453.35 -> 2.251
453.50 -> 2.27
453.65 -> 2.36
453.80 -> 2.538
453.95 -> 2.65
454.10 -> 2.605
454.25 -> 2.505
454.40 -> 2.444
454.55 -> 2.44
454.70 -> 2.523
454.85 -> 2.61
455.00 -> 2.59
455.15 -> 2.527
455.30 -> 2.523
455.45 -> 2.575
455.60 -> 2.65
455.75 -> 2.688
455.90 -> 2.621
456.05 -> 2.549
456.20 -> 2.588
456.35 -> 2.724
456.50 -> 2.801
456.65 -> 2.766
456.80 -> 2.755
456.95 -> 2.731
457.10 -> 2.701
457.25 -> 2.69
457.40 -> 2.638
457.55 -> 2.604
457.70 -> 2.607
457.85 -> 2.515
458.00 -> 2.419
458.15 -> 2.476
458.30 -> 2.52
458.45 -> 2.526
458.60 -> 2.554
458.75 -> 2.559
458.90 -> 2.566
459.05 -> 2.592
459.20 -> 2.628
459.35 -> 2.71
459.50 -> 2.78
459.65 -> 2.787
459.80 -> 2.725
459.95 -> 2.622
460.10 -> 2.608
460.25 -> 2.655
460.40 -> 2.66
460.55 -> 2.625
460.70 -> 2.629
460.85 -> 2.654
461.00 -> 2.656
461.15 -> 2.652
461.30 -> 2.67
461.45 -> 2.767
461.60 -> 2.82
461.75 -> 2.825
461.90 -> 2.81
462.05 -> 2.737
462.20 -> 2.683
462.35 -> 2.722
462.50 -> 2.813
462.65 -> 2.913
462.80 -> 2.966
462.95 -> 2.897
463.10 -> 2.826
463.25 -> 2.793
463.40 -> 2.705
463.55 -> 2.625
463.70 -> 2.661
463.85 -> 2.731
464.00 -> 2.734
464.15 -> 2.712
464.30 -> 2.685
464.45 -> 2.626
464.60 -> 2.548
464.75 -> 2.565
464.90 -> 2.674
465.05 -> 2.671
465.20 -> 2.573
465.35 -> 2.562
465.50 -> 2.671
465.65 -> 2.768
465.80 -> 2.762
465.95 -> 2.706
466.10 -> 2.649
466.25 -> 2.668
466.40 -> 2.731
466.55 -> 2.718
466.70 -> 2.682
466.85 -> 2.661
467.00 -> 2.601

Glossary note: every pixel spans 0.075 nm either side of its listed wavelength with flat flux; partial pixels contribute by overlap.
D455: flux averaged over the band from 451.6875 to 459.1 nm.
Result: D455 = 2.52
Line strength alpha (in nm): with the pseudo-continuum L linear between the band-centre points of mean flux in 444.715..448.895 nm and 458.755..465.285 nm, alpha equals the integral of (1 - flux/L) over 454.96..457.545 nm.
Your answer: -0.10 nm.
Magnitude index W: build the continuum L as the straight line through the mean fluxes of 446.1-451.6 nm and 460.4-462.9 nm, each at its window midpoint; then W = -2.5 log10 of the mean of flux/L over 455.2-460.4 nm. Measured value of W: 0.02 mag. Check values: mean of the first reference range 2.49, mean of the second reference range 2.75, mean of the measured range 2.63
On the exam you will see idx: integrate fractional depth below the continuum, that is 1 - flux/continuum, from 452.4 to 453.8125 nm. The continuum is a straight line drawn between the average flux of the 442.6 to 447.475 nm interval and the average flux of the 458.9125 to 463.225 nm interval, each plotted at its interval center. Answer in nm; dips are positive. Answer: 0.141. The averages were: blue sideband 2.3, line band 2.26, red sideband 2.73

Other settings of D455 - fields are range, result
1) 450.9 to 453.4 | 2.46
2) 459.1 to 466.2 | 2.71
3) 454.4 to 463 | 2.66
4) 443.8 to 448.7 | 2.33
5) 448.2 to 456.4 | 2.49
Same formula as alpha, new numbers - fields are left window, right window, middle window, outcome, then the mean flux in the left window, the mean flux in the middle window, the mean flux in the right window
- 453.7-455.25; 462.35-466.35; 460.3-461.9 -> -0.027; 2.54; 2.7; 2.71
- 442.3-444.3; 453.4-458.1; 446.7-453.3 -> 0.032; 2.37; 2.47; 2.58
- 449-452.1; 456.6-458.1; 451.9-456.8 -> 0.241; 2.58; 2.49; 2.64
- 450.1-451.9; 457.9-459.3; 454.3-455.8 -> 0.041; 2.72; 2.55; 2.54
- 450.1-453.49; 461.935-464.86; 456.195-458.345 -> -0.015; 2.52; 2.64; 2.73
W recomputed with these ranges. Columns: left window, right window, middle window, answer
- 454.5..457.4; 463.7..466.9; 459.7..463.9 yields -0.03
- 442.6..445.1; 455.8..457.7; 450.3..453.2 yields 0.01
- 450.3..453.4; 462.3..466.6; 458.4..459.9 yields -0.01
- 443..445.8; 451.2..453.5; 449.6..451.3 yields -0.11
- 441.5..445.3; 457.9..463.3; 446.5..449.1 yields 0.00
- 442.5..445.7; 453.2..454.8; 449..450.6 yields -0.05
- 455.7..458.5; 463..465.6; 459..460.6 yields -0.01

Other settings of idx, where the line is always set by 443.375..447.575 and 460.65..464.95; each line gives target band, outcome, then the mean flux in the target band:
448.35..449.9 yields 0.025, 2.35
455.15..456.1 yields -0.018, 2.6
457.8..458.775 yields 0.040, 2.51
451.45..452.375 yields -0.037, 2.55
